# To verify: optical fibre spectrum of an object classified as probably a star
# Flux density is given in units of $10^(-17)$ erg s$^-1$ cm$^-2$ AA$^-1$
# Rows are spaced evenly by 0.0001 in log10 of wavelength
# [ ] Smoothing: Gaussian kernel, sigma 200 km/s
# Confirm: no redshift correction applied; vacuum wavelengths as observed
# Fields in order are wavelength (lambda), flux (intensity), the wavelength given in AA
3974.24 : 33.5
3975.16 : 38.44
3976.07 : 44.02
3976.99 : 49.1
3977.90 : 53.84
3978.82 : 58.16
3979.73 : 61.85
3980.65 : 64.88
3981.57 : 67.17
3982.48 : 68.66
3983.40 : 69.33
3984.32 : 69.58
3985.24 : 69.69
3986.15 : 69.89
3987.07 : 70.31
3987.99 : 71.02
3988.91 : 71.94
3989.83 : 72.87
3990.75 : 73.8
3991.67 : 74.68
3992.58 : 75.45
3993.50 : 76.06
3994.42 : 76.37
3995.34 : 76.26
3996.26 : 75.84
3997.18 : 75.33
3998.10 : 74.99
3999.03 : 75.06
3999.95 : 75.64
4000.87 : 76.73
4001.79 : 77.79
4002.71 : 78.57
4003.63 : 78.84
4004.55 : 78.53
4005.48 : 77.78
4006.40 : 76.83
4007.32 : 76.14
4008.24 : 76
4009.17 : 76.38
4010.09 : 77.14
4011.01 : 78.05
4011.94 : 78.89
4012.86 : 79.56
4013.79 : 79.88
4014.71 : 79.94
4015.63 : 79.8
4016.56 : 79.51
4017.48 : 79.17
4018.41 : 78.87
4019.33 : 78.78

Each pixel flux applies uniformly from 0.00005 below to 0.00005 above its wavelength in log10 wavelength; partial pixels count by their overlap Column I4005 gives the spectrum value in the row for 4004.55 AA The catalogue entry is 78.53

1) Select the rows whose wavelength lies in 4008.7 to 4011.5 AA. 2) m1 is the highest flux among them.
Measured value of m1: 78.05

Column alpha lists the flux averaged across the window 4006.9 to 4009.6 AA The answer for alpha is 76.1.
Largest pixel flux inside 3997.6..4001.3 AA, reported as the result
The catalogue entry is 76.73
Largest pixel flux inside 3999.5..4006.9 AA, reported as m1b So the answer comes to 78.84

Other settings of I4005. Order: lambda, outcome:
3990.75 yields 73.8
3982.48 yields 68.66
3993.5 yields 76.06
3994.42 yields 76.37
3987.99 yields 71.02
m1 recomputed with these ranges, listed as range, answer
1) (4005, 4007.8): 77.78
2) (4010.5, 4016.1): 79.94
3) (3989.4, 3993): 75.45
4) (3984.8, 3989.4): 71.94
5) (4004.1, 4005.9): 78.53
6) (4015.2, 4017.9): 79.8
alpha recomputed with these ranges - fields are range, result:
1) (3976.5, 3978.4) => 51.4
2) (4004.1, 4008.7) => 77.1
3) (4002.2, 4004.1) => 78.9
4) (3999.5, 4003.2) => 77.3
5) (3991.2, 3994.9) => 75.8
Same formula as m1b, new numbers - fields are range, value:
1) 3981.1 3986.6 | 69.89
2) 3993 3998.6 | 76.37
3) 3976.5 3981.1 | 64.88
